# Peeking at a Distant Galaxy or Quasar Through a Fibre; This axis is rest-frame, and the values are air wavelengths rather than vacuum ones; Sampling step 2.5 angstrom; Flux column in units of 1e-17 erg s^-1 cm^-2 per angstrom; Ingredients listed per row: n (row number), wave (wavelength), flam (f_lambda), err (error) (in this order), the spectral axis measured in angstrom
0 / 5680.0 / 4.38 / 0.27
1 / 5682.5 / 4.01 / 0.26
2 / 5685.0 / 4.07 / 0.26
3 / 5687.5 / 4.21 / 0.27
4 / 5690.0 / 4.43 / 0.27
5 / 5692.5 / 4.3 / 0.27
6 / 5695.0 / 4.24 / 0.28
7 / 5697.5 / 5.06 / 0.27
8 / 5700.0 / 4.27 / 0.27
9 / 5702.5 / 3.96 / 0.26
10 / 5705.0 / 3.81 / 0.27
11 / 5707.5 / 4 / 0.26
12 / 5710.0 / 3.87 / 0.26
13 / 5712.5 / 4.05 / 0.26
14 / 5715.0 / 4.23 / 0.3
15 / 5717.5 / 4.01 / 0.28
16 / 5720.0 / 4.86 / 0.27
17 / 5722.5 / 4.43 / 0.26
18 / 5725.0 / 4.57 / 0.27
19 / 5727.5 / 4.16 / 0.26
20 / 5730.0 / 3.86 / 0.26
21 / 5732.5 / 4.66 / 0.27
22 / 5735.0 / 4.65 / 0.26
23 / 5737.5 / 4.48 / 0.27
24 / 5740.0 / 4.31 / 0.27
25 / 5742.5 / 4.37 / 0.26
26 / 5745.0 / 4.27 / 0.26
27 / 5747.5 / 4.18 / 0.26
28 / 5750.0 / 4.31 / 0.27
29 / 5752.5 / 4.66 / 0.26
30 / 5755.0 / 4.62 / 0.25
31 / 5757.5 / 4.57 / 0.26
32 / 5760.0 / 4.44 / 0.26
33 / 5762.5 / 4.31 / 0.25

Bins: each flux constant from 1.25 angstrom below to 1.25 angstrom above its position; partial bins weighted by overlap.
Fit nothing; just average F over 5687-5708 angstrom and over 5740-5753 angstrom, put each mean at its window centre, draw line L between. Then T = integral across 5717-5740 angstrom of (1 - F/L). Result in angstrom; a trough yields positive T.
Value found -0.57 angstrom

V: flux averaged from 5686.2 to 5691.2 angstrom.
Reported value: 4.32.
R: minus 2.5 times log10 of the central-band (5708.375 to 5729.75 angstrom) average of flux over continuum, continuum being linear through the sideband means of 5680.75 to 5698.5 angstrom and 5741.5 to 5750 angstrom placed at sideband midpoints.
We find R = 0.013 mag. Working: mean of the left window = 4.32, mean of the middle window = 4.25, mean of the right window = 4.28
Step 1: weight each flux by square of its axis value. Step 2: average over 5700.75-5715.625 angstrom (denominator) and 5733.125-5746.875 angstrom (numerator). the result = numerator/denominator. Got 1.1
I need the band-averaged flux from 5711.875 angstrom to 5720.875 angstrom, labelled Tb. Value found 4.28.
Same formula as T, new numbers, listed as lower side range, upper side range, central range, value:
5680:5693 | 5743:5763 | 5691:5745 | 0.26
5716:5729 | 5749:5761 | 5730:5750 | 0.39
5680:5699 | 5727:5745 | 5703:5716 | 1.07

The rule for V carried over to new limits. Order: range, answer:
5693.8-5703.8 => 4.38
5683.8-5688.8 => 4.14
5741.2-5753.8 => 4.36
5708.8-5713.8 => 3.96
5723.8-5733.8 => 4.31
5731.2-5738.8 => 4.59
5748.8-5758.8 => 4.54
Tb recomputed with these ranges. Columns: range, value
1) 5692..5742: 4.29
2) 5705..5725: 4.21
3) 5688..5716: 4.2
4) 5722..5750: 4.35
